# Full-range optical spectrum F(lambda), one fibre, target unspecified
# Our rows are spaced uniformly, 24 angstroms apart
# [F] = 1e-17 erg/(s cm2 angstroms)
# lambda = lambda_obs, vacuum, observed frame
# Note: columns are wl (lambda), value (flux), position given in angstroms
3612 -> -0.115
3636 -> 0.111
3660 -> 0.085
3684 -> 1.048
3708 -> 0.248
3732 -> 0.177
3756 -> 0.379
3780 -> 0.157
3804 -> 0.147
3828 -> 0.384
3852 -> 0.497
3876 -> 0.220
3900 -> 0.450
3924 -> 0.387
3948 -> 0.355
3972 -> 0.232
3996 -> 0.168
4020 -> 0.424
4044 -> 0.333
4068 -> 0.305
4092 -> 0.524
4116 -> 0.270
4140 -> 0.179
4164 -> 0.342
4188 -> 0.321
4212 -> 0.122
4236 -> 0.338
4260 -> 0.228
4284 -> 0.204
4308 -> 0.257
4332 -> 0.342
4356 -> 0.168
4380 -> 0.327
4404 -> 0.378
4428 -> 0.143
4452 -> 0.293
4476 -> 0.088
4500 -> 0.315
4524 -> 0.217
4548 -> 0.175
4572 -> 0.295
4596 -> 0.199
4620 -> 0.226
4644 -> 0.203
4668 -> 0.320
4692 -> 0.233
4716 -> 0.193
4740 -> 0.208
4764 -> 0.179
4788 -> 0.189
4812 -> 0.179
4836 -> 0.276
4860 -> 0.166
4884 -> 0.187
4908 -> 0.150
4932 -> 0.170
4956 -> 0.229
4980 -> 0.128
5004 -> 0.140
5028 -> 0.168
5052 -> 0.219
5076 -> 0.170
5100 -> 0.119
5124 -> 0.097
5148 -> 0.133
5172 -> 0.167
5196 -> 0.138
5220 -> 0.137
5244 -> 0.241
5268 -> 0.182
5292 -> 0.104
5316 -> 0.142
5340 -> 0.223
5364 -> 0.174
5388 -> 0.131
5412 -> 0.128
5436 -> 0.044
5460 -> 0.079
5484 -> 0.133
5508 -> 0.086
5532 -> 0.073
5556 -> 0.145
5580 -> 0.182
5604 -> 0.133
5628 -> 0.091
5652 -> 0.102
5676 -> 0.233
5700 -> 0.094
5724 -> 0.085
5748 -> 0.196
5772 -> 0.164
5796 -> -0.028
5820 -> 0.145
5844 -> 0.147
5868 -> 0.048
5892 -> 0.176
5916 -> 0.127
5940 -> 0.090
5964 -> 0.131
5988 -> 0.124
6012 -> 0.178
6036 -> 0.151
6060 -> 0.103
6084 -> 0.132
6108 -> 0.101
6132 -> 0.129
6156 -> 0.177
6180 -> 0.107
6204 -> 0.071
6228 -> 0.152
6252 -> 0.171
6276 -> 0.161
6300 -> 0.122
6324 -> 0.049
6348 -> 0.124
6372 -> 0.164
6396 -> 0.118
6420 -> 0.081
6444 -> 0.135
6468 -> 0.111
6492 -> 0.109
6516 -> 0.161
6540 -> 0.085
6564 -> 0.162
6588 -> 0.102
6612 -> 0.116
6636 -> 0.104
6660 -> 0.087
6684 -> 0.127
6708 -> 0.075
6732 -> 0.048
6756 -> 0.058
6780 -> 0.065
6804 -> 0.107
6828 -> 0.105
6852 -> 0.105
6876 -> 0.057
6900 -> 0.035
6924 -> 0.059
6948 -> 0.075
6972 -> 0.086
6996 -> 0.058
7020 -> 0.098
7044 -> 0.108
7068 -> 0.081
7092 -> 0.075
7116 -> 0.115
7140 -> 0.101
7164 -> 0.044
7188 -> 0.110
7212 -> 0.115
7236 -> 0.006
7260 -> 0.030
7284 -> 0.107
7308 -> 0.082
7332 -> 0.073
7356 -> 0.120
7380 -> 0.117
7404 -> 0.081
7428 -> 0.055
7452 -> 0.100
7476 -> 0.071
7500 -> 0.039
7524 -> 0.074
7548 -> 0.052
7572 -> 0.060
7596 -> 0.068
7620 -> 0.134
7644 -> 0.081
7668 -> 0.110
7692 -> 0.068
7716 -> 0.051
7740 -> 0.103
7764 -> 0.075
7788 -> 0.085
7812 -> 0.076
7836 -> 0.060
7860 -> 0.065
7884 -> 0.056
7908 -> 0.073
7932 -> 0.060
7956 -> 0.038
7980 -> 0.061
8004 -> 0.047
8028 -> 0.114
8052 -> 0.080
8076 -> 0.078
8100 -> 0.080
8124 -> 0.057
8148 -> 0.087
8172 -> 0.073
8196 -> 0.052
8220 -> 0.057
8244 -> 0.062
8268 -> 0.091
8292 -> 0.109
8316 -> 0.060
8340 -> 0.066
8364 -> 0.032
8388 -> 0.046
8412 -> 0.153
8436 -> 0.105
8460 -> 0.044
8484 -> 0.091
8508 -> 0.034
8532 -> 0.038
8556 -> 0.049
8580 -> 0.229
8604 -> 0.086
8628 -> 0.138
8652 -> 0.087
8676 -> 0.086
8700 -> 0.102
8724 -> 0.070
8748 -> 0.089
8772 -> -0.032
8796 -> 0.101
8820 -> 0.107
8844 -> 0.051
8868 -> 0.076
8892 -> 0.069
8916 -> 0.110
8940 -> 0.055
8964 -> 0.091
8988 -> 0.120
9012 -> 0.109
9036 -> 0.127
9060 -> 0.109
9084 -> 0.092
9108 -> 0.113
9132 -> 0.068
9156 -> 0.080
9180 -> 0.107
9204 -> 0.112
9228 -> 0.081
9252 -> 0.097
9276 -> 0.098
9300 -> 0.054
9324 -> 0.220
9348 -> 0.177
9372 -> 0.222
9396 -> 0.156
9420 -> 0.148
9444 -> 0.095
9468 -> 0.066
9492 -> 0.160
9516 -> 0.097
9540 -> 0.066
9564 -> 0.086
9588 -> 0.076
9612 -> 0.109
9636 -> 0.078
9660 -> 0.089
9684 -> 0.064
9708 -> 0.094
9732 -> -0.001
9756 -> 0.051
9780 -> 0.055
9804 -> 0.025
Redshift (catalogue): 1.300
